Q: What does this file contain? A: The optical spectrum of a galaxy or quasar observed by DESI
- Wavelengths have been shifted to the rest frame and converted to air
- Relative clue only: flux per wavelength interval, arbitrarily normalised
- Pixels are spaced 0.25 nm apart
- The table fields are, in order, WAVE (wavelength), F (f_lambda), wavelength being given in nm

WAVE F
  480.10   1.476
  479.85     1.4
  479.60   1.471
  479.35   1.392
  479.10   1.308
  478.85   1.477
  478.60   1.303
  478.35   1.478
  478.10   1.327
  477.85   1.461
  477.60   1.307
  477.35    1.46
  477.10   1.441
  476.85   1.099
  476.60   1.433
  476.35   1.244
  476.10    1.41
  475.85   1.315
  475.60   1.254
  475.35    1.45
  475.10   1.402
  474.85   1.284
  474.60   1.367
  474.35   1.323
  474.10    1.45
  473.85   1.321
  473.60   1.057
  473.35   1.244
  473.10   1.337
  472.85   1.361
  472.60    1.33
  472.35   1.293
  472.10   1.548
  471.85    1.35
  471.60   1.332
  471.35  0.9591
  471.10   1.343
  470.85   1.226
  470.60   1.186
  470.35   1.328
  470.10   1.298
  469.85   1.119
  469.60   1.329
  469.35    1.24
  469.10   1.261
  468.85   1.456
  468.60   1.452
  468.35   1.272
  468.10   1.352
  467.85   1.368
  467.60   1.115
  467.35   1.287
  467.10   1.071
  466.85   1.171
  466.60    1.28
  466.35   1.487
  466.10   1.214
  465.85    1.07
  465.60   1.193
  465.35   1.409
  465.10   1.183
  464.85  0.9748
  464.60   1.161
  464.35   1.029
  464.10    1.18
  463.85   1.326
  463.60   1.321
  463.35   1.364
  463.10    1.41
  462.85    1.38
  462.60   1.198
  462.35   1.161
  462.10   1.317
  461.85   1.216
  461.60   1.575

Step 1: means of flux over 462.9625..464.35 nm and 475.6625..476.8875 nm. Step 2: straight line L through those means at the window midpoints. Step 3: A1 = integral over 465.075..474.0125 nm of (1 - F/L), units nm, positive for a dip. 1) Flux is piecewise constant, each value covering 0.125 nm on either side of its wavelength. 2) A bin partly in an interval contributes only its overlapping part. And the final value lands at 0.19 nm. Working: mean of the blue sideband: 1.29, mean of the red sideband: 1.31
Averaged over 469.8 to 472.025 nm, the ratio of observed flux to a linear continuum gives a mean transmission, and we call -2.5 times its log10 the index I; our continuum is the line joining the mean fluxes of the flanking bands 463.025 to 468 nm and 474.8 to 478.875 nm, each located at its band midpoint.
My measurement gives 0.037 mag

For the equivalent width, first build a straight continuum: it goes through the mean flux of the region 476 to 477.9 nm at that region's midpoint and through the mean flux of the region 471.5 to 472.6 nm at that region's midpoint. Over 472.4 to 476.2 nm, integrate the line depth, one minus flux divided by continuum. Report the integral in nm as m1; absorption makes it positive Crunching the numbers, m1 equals 0.11 nm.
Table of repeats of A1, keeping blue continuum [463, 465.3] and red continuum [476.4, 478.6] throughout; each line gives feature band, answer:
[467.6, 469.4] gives -0.09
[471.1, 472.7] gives 0.00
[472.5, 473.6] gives 0.03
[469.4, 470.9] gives 0.04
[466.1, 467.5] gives 0.00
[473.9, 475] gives -0.02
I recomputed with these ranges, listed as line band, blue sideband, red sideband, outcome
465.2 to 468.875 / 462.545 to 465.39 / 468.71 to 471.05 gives -0.01 mag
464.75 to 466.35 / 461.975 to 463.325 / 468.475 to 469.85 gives 0.09 mag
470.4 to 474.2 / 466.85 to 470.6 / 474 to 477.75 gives 0.02 mag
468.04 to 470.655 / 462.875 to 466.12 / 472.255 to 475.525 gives -0.02 mag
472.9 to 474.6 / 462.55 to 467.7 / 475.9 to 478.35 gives 0.02 mag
